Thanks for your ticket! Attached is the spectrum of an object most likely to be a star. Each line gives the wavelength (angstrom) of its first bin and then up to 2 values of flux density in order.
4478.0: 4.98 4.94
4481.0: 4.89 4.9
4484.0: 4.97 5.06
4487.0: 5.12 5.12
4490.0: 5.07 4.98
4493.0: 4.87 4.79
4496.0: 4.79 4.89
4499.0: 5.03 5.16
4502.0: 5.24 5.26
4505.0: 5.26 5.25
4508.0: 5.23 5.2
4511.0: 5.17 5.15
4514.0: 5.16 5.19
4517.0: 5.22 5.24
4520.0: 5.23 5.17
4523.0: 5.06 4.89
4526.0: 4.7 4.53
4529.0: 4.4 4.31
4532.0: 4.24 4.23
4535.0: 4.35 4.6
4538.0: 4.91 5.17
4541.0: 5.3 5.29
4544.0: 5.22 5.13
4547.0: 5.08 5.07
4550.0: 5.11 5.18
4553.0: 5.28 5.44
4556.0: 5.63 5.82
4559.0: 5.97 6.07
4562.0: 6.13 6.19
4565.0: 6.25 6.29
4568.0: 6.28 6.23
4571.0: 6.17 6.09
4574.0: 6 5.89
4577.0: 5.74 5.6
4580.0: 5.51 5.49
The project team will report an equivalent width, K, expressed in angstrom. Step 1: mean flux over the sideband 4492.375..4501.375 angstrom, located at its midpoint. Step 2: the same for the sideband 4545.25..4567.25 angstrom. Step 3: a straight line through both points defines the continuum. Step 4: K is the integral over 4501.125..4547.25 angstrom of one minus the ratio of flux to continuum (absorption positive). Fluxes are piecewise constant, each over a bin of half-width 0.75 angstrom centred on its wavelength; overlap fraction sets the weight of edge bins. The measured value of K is 2.4 angstrom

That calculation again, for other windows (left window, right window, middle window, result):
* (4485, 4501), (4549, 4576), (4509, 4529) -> 1.0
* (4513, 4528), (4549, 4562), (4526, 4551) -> 2.4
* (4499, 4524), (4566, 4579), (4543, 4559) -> 1.2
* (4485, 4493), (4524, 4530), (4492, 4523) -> -1.9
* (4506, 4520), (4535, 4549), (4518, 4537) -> 1.6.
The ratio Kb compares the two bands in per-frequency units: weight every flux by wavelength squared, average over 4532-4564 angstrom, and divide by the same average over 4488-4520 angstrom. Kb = 1.05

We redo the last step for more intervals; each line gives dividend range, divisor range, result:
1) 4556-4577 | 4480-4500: 1.27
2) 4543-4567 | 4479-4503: 1.16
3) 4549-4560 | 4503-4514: 1.08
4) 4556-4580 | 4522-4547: 1.28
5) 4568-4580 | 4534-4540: 1.28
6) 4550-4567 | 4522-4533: 1.28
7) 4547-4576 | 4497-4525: 1.15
